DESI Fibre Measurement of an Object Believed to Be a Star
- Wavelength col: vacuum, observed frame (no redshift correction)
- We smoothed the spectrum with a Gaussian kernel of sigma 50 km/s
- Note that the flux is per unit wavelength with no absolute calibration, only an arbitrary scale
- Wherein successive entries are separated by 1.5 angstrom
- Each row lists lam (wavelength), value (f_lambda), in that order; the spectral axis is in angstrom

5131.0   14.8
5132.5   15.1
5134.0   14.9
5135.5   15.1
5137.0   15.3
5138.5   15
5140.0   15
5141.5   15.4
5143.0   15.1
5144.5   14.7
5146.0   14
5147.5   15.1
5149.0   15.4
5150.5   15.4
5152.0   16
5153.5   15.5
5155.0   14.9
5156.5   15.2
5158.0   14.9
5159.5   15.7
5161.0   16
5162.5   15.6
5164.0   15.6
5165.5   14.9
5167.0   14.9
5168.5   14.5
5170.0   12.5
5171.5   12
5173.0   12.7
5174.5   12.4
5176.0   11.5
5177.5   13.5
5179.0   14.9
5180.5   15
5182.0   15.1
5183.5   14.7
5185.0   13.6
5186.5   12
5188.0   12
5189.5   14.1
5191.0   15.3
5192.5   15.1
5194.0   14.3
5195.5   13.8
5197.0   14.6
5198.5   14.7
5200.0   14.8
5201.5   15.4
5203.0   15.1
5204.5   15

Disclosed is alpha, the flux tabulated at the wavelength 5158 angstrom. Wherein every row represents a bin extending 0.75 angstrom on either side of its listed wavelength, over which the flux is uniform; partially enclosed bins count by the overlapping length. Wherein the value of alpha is 14.9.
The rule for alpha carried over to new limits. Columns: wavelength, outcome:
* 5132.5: 15.1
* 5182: 15.1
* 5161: 16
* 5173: 12.7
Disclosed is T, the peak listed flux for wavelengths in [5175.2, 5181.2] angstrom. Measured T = 15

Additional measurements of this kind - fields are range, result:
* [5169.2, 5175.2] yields 12.7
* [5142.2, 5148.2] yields 15.1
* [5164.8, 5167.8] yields 14.9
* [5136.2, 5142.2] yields 15.4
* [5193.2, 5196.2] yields 14.3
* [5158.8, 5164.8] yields 16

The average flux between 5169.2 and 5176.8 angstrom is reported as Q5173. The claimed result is 12.2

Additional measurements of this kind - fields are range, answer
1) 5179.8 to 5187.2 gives 14.1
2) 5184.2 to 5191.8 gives 13.4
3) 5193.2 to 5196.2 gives 14.1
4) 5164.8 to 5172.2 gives 13.8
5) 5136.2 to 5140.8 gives 15.1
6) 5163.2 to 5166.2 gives 15.3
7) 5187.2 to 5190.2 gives 13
